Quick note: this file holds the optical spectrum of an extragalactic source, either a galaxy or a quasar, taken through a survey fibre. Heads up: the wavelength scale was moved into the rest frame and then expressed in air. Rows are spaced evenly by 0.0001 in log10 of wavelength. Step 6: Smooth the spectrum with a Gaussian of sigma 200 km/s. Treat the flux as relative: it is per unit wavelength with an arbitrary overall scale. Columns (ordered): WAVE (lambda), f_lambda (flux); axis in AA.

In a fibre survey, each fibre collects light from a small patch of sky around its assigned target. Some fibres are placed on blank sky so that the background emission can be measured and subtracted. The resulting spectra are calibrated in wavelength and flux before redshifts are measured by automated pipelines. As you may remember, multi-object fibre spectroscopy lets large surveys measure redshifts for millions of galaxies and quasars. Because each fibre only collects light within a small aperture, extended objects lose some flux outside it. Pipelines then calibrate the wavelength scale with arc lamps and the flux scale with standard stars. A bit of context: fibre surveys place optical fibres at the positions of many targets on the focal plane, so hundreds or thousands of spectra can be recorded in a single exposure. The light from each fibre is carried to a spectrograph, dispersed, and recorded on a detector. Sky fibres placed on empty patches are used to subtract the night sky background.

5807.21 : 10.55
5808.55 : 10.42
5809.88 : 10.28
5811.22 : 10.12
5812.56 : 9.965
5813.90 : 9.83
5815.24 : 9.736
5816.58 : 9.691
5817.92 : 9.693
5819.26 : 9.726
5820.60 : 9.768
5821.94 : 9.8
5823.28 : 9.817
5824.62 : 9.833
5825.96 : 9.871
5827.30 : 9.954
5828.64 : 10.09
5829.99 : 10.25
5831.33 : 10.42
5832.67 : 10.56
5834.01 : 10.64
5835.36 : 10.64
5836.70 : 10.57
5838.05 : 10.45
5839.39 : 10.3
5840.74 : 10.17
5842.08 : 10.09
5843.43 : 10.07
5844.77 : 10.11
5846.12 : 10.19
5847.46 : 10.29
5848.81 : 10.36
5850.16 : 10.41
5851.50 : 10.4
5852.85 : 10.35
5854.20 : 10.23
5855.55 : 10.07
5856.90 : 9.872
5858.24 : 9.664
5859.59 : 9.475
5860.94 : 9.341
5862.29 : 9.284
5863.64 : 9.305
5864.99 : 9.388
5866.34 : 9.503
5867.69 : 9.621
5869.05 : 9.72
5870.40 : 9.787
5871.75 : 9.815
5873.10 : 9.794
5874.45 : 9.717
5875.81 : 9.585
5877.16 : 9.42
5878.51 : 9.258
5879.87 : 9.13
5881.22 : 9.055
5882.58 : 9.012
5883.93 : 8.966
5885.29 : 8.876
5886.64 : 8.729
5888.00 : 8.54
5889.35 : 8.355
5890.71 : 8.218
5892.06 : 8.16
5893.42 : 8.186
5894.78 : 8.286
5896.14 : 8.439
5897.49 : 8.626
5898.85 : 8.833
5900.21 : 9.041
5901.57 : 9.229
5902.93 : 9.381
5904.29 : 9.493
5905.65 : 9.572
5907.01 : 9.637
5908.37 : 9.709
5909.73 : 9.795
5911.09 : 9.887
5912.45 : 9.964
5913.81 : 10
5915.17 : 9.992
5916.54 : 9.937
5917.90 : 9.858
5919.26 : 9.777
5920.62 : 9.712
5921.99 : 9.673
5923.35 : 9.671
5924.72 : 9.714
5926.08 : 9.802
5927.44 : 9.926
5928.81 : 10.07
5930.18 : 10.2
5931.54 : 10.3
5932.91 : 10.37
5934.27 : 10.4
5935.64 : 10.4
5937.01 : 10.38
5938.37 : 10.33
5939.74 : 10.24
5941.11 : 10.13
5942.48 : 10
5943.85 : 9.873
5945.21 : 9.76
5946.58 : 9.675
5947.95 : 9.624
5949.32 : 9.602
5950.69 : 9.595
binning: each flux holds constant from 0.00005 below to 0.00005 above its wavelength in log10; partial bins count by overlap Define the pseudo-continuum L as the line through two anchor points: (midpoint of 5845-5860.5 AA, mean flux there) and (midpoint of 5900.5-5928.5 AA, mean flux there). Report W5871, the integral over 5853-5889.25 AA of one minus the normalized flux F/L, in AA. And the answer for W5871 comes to 2.1 AA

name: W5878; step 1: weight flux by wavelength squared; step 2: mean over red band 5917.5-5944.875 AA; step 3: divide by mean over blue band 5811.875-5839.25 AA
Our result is 1.0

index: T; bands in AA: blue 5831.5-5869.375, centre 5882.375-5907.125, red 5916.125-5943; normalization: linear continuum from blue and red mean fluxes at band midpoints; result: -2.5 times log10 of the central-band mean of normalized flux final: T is 0.14 mag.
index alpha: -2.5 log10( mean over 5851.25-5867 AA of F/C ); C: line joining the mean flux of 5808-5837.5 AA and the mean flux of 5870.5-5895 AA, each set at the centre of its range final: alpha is -0.03 mag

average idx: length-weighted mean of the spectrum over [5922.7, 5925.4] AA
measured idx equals 9.68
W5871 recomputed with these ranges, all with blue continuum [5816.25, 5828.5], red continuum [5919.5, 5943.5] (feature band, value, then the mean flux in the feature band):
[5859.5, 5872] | 0.50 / 9.51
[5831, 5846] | -0.77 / 10.4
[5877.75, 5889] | 1.16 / 8.93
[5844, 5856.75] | -0.48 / 10.3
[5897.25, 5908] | 0.79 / 9.26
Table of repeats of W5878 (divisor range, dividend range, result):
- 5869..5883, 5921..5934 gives 1.07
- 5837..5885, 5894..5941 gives 1.01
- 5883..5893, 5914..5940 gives 1.19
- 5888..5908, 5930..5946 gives 1.17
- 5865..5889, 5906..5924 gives 1.07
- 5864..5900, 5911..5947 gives 1.12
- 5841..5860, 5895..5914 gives 0.94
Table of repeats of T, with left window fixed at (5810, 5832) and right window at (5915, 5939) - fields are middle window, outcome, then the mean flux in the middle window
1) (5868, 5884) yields 0.06 mag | 9.46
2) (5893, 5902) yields 0.16 mag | 8.66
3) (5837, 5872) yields 0.00 mag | 9.94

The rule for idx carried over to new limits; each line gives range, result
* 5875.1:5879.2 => 9.41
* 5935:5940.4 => 10.3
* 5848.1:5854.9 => 10.3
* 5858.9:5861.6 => 9.4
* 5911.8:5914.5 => 9.99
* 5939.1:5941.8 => 10.2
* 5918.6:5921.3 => 9.76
